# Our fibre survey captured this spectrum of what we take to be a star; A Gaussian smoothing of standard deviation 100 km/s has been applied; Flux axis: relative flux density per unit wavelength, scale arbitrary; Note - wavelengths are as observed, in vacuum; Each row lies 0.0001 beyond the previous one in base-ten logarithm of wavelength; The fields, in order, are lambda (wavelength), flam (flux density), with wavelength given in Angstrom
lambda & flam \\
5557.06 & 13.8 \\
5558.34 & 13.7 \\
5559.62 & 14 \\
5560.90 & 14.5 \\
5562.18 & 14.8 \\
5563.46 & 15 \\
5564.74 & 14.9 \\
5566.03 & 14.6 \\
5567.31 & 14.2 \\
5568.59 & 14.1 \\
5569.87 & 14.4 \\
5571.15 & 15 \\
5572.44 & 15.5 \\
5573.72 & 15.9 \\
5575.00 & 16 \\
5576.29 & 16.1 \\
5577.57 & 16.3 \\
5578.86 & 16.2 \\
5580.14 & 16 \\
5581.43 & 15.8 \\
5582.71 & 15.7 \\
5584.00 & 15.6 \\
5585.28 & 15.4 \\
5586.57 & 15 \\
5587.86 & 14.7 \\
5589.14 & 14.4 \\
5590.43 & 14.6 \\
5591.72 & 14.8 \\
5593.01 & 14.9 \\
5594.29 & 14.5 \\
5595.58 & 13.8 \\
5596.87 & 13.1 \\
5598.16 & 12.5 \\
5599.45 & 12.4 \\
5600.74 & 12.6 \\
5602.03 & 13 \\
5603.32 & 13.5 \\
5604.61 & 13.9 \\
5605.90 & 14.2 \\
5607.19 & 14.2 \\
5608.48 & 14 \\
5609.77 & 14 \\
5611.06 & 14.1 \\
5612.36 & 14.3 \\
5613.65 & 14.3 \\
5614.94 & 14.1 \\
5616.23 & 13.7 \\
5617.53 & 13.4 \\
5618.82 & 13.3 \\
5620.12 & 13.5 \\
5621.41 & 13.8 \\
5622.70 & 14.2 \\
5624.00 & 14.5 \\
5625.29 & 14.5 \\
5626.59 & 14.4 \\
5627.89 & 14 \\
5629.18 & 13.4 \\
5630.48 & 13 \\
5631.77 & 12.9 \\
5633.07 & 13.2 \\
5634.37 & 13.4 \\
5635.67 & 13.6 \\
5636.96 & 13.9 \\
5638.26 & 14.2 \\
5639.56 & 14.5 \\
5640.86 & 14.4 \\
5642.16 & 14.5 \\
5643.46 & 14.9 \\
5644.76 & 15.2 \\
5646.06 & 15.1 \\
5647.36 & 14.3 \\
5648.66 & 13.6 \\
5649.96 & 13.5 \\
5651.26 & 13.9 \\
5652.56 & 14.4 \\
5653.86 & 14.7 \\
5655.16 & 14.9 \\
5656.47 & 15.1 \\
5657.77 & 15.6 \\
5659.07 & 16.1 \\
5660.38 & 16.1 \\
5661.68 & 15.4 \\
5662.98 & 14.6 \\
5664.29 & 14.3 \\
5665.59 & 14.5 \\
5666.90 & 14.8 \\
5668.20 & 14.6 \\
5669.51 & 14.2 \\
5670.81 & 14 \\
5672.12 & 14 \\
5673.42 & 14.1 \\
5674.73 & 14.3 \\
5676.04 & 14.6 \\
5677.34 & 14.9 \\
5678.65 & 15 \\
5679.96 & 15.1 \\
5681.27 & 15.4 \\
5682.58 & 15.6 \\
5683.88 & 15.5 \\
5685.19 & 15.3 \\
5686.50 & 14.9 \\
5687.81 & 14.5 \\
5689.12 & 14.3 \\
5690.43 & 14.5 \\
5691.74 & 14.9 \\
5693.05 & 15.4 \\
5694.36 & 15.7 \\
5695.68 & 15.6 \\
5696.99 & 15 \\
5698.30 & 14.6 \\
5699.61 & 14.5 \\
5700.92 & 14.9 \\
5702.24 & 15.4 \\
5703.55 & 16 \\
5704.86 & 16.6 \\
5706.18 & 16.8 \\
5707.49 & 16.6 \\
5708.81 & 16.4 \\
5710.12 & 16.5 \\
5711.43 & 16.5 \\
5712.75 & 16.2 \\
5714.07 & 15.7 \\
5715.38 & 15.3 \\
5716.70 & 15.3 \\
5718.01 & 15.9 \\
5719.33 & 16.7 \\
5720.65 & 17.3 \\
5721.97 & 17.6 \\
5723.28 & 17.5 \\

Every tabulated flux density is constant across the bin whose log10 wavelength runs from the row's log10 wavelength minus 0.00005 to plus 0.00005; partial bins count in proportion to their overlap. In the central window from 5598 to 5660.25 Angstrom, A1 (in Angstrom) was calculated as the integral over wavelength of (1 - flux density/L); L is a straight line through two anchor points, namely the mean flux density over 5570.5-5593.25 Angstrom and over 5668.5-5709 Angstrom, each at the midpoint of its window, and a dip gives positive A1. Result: 5.06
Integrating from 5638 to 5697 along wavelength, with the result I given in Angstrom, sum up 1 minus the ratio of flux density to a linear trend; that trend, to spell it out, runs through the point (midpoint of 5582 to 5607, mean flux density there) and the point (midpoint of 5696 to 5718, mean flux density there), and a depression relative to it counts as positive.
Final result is 1.62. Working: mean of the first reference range 14.1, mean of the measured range 14.8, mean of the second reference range 15.8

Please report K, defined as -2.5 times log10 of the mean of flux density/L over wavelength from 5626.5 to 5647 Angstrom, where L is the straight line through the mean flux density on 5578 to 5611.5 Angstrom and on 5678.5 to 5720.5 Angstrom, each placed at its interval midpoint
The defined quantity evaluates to 0.06 mag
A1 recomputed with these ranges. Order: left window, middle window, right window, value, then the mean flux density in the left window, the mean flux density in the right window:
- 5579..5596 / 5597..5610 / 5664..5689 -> 1.39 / 15.1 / 14.7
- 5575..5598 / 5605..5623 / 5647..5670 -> 1.21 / 15.1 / 14.7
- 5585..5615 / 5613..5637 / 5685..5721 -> 1.08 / 14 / 15.6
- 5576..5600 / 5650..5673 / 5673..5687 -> 0.34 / 14.8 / 15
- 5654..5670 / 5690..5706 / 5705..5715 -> 0.71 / 15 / 16.4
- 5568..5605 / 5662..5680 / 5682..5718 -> 0.95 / 14.7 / 15.5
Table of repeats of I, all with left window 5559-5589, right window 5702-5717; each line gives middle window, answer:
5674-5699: 1.5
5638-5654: 1.3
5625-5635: 1.3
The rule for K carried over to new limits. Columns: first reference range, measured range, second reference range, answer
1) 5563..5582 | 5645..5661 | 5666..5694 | 0.009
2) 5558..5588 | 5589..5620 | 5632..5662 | 0.082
